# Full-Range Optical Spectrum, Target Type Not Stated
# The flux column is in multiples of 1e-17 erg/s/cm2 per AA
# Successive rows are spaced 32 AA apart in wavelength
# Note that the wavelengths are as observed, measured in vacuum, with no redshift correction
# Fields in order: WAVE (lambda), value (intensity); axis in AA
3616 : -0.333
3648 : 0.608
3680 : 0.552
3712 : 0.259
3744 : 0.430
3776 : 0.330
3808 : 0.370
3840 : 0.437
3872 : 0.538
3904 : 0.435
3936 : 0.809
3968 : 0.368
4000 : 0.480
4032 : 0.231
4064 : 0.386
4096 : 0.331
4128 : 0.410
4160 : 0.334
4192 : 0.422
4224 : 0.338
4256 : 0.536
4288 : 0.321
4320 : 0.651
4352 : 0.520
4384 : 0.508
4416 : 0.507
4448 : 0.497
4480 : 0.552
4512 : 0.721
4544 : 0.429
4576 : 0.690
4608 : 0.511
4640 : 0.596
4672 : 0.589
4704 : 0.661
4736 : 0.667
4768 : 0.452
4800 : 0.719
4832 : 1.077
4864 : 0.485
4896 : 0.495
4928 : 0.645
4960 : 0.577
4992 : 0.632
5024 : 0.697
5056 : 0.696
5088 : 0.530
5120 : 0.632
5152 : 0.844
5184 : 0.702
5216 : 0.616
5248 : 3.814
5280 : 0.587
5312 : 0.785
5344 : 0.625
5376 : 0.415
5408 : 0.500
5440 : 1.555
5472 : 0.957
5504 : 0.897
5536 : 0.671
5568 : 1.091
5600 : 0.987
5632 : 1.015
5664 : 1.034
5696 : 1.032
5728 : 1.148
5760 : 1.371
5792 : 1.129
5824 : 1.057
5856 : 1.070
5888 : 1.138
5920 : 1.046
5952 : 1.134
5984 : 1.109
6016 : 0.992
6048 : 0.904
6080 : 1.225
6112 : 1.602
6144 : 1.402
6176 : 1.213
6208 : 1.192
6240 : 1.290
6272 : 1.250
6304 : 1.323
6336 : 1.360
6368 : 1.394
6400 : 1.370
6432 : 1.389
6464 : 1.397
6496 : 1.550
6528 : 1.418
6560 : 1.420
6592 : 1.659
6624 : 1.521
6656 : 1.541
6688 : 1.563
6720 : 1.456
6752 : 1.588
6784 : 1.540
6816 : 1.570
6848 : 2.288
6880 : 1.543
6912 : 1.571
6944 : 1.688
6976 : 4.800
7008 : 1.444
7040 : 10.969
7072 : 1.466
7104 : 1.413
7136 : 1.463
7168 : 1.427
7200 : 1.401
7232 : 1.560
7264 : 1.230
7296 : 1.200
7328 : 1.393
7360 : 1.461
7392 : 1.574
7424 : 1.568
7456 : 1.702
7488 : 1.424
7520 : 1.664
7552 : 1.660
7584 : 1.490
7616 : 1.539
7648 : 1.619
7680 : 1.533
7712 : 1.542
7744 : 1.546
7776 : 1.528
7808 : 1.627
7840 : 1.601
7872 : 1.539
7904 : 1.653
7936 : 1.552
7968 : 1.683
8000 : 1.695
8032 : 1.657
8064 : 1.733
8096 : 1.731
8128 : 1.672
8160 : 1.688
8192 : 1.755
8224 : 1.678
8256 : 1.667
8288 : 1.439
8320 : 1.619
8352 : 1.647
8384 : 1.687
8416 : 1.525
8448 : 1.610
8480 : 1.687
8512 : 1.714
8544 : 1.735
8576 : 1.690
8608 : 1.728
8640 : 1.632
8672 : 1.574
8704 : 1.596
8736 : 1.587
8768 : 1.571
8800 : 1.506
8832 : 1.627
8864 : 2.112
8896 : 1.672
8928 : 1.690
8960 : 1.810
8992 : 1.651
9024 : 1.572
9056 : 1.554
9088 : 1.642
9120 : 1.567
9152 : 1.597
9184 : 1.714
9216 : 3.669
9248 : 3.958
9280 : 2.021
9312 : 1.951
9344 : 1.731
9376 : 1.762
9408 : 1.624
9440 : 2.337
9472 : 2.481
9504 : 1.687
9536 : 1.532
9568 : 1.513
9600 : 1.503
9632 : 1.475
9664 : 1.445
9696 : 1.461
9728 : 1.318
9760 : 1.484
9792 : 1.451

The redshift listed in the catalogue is 0.41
